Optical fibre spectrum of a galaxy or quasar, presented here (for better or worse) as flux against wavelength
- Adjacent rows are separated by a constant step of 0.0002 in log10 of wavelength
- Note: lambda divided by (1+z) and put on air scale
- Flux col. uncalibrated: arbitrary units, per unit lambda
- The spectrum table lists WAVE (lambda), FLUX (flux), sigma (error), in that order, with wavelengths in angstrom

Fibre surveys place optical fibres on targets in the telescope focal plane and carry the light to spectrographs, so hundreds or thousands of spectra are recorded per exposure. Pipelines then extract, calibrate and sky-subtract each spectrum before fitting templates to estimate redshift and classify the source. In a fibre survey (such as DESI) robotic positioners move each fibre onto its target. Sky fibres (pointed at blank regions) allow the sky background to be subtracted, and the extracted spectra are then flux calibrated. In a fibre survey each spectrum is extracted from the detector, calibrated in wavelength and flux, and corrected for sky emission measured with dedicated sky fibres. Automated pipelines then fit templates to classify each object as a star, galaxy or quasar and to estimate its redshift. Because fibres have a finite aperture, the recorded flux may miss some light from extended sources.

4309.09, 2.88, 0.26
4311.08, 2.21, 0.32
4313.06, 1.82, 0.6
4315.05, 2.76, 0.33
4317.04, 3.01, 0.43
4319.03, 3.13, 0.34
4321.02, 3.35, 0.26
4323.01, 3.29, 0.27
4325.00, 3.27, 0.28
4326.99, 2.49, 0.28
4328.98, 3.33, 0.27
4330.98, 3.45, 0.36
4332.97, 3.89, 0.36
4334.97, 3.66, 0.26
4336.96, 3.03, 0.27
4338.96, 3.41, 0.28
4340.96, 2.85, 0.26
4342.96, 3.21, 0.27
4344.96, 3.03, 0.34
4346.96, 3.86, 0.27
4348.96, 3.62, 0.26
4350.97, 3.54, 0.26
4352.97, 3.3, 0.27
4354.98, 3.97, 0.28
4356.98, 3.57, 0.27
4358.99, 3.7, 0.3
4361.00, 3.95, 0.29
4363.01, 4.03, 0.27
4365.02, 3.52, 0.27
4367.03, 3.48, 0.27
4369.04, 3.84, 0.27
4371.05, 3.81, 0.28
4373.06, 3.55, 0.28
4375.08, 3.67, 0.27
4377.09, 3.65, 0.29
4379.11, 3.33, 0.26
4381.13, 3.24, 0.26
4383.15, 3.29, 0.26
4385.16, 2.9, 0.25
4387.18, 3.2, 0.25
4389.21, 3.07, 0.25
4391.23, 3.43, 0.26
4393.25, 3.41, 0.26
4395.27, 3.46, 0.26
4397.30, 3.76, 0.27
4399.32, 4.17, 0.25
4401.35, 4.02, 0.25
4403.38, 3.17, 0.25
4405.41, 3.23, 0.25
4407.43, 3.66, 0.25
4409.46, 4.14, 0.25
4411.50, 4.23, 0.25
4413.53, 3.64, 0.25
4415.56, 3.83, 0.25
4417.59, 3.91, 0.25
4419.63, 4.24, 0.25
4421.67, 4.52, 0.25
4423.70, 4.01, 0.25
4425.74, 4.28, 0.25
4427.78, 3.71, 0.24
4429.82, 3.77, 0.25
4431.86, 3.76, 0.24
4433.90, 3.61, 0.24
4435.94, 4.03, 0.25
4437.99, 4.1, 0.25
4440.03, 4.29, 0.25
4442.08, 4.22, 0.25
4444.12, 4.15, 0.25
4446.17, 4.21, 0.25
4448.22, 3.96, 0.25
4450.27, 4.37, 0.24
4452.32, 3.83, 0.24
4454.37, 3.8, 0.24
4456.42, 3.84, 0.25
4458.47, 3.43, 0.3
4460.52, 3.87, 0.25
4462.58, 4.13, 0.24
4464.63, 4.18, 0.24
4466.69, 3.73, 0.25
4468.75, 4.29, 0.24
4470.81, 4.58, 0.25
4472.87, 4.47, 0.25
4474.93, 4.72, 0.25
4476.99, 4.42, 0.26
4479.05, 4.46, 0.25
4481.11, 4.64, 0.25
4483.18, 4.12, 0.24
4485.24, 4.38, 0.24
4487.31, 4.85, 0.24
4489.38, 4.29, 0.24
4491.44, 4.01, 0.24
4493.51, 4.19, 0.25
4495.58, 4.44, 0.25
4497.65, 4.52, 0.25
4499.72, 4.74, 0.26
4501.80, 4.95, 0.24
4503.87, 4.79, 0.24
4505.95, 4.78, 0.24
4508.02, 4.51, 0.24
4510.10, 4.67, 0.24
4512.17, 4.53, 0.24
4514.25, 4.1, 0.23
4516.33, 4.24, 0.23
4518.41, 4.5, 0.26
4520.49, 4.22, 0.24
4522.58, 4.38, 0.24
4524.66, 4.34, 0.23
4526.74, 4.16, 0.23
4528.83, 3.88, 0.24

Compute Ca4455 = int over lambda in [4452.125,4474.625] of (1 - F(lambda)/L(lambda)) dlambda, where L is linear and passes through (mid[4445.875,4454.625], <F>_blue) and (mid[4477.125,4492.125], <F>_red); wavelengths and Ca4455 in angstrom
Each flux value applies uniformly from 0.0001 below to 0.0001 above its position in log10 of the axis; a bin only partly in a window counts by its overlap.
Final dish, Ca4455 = 0.7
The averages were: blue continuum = 4.04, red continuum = 4.4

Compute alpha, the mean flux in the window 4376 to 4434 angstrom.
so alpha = 3.68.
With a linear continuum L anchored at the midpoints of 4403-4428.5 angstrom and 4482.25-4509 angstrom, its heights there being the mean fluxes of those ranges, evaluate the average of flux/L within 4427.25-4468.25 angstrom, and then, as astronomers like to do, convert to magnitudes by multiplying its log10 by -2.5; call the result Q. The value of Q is 0.05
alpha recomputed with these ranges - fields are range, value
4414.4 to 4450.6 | 4.05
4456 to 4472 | 4.02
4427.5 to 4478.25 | 4.07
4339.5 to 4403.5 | 3.52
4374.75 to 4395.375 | 3.32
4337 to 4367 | 3.52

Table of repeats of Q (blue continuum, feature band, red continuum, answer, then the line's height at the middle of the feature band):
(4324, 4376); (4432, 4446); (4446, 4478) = -0.02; 3.99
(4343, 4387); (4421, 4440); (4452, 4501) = -0.01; 3.97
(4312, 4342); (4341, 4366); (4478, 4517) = -0.08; 3.33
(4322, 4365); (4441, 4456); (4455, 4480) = 0.00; 4.06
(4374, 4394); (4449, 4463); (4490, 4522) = 0.03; 4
